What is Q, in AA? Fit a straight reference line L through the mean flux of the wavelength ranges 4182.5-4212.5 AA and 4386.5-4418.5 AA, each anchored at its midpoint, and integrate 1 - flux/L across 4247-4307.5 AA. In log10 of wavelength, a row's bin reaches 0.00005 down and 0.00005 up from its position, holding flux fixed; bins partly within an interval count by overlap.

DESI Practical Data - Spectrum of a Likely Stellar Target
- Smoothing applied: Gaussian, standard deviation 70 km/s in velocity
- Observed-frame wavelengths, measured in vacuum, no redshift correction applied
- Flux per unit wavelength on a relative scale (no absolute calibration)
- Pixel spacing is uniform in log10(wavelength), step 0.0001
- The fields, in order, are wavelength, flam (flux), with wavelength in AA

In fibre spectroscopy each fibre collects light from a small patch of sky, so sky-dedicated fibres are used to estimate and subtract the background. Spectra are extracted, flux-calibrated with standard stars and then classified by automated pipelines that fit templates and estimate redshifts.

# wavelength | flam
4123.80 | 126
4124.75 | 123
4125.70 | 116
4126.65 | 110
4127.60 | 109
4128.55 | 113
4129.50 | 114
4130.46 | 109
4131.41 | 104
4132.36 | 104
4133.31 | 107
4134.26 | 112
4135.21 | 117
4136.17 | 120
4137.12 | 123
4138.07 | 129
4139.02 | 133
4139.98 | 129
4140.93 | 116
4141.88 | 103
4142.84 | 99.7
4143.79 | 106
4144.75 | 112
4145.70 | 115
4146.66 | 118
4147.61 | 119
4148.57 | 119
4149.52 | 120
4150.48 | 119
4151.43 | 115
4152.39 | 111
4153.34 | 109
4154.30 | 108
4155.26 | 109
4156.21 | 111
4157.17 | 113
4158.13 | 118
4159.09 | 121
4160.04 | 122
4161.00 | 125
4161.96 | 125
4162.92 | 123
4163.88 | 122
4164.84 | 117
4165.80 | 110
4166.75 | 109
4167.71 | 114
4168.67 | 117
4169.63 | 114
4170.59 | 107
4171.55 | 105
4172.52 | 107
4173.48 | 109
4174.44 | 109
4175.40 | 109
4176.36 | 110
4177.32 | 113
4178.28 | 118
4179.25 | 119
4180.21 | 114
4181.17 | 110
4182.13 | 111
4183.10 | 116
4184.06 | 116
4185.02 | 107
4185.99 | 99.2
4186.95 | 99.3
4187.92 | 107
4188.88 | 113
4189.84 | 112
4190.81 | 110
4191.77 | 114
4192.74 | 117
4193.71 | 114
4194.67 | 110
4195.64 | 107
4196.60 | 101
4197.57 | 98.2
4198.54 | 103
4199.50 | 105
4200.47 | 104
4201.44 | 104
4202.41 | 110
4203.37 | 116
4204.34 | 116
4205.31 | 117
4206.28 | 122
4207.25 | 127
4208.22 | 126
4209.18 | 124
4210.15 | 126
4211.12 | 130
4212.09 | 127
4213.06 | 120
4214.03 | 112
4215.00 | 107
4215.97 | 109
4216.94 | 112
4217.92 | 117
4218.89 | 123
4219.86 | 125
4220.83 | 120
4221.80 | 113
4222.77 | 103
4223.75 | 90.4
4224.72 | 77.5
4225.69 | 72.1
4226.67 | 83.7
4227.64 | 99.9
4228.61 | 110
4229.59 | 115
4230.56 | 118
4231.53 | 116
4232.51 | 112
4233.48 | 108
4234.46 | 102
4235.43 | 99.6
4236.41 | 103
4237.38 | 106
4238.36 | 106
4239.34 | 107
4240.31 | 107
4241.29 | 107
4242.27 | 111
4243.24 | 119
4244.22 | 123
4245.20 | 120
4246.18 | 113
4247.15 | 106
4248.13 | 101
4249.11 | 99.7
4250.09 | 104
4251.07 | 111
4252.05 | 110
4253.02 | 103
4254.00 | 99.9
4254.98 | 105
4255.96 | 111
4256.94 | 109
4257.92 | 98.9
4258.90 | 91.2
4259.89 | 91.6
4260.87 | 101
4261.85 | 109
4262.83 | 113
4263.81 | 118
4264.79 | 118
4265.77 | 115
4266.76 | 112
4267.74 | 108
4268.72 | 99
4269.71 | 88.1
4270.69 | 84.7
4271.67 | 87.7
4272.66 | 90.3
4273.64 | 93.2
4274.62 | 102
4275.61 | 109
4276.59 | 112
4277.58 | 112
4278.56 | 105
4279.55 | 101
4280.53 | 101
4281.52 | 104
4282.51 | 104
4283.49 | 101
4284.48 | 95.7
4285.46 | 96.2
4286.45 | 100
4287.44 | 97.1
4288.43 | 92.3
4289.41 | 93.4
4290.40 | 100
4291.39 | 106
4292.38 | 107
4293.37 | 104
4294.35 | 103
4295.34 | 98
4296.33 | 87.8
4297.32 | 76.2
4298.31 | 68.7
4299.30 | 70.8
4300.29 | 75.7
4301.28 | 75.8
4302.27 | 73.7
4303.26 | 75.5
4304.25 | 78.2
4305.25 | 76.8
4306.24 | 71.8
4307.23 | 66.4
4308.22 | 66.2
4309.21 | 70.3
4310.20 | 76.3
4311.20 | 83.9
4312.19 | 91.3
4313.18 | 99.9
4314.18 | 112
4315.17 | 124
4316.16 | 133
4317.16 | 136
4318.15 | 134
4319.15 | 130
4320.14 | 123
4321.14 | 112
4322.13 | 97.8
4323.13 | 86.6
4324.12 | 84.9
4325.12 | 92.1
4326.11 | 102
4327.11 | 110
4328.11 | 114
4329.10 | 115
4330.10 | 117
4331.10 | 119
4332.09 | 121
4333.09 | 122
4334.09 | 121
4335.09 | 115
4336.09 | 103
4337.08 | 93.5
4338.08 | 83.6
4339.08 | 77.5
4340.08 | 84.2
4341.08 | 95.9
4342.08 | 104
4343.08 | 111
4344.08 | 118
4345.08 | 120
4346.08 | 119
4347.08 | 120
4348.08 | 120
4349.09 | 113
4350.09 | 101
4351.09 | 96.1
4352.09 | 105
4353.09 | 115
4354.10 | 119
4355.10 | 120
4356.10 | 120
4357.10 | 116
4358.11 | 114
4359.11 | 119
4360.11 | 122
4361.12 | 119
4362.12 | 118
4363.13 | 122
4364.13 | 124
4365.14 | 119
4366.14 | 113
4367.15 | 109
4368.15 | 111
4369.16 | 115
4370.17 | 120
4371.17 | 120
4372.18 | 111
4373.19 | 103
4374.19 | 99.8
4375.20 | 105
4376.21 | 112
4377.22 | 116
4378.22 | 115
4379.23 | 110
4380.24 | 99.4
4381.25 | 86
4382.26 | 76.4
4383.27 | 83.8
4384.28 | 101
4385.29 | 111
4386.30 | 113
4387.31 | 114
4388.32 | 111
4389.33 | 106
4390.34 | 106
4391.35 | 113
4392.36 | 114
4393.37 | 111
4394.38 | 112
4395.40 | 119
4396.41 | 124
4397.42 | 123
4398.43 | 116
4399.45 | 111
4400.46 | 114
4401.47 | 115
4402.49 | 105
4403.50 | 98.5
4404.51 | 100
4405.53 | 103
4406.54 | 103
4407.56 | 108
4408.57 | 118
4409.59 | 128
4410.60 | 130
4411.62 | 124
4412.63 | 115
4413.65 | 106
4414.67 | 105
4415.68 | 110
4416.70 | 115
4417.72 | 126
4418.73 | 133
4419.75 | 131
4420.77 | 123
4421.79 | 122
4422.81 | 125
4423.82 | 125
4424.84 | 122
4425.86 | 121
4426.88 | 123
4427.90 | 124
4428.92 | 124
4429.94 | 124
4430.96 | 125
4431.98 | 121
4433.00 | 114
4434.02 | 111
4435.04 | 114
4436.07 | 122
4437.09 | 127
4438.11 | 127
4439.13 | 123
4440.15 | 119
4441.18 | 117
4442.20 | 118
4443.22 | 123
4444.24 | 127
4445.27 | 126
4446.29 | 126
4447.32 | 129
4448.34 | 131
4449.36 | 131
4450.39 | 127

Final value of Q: 8.5 AA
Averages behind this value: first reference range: 113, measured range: 97.1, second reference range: 113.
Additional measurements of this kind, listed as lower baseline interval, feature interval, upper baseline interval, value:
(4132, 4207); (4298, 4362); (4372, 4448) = 6.4 AA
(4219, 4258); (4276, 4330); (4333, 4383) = 5.6 AA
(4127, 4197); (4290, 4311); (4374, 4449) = 5.9 AA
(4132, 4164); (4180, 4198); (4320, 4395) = 0.9 AA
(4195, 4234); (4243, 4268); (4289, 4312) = -2.7 AA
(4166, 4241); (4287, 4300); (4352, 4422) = 2.2 AA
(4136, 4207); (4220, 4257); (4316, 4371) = 2.2 AA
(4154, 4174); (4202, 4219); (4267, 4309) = -2.1 AA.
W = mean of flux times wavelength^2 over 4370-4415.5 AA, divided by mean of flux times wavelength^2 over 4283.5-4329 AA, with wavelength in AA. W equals 1.2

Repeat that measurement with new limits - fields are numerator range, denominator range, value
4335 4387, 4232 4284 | 1.09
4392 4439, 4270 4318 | 1.33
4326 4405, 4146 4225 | 1.06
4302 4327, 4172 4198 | 0.93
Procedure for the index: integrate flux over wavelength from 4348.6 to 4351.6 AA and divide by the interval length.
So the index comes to 104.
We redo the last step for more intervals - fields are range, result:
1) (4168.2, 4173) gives 110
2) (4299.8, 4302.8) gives 75.1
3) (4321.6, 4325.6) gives 90.6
